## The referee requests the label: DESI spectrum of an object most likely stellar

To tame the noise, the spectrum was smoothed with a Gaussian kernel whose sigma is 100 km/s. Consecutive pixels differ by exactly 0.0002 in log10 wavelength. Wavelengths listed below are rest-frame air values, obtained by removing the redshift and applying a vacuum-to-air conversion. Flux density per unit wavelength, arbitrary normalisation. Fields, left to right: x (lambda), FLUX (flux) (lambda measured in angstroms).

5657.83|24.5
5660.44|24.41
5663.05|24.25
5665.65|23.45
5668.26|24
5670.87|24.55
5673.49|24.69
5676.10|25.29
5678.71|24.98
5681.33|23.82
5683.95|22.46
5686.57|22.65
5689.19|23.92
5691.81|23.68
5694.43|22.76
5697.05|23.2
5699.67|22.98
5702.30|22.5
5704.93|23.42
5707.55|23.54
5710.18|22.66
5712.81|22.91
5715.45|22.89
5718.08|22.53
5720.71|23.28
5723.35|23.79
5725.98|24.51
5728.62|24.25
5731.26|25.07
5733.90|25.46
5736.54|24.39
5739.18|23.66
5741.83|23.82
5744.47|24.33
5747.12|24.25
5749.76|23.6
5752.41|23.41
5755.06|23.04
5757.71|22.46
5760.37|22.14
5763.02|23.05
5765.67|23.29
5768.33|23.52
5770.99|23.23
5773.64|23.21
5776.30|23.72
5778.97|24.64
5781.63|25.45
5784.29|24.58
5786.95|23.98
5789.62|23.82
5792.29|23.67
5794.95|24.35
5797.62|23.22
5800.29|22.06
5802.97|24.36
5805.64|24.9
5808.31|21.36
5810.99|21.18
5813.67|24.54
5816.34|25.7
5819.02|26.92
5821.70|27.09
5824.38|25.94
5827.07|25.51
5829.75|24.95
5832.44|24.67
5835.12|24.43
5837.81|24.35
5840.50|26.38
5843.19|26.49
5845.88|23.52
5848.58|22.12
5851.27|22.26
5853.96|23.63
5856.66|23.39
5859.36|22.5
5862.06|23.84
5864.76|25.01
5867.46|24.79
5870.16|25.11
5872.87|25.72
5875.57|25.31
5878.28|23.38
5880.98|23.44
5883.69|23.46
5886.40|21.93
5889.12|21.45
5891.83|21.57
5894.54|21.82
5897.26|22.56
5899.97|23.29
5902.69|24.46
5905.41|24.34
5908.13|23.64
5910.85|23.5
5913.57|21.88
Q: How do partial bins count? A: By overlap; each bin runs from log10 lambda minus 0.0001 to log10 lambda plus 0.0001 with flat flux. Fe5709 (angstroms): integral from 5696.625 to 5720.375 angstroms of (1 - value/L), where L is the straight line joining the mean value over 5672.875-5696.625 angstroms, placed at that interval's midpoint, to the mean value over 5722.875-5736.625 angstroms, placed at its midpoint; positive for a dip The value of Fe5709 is 1.24 angstroms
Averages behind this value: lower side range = 23.8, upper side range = 24.7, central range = 23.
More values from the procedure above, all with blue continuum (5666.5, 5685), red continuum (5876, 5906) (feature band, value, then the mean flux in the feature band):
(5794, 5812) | 0.30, 23.1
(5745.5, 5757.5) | 0.15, 23.5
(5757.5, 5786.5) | 0.03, 23.6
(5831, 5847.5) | -1.20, 24.9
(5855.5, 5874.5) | -1.06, 24.4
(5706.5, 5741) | 0.27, 23.8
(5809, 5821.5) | -0.67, 24.6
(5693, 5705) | 0.58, 22.9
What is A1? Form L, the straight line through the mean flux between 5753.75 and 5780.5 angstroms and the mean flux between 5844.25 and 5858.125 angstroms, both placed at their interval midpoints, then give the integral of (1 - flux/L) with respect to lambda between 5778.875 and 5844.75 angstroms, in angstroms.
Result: -4.1 angstroms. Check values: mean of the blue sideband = 23.2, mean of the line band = 24.6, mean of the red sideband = 23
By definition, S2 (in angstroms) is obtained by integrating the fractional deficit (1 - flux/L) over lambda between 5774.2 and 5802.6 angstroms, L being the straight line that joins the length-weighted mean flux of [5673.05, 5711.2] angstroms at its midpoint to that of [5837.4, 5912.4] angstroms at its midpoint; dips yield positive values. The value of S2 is -0.4 angstroms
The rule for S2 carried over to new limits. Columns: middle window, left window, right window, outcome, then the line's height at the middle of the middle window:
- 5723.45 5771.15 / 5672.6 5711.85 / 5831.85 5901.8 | -0.42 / 23.6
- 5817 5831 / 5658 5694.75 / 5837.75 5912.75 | -1.37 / 23.7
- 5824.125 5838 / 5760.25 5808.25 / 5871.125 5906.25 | -0.84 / 23.5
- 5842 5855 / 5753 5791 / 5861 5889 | 0.21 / 23.9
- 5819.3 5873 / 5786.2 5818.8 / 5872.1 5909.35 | -2.54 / 23.5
